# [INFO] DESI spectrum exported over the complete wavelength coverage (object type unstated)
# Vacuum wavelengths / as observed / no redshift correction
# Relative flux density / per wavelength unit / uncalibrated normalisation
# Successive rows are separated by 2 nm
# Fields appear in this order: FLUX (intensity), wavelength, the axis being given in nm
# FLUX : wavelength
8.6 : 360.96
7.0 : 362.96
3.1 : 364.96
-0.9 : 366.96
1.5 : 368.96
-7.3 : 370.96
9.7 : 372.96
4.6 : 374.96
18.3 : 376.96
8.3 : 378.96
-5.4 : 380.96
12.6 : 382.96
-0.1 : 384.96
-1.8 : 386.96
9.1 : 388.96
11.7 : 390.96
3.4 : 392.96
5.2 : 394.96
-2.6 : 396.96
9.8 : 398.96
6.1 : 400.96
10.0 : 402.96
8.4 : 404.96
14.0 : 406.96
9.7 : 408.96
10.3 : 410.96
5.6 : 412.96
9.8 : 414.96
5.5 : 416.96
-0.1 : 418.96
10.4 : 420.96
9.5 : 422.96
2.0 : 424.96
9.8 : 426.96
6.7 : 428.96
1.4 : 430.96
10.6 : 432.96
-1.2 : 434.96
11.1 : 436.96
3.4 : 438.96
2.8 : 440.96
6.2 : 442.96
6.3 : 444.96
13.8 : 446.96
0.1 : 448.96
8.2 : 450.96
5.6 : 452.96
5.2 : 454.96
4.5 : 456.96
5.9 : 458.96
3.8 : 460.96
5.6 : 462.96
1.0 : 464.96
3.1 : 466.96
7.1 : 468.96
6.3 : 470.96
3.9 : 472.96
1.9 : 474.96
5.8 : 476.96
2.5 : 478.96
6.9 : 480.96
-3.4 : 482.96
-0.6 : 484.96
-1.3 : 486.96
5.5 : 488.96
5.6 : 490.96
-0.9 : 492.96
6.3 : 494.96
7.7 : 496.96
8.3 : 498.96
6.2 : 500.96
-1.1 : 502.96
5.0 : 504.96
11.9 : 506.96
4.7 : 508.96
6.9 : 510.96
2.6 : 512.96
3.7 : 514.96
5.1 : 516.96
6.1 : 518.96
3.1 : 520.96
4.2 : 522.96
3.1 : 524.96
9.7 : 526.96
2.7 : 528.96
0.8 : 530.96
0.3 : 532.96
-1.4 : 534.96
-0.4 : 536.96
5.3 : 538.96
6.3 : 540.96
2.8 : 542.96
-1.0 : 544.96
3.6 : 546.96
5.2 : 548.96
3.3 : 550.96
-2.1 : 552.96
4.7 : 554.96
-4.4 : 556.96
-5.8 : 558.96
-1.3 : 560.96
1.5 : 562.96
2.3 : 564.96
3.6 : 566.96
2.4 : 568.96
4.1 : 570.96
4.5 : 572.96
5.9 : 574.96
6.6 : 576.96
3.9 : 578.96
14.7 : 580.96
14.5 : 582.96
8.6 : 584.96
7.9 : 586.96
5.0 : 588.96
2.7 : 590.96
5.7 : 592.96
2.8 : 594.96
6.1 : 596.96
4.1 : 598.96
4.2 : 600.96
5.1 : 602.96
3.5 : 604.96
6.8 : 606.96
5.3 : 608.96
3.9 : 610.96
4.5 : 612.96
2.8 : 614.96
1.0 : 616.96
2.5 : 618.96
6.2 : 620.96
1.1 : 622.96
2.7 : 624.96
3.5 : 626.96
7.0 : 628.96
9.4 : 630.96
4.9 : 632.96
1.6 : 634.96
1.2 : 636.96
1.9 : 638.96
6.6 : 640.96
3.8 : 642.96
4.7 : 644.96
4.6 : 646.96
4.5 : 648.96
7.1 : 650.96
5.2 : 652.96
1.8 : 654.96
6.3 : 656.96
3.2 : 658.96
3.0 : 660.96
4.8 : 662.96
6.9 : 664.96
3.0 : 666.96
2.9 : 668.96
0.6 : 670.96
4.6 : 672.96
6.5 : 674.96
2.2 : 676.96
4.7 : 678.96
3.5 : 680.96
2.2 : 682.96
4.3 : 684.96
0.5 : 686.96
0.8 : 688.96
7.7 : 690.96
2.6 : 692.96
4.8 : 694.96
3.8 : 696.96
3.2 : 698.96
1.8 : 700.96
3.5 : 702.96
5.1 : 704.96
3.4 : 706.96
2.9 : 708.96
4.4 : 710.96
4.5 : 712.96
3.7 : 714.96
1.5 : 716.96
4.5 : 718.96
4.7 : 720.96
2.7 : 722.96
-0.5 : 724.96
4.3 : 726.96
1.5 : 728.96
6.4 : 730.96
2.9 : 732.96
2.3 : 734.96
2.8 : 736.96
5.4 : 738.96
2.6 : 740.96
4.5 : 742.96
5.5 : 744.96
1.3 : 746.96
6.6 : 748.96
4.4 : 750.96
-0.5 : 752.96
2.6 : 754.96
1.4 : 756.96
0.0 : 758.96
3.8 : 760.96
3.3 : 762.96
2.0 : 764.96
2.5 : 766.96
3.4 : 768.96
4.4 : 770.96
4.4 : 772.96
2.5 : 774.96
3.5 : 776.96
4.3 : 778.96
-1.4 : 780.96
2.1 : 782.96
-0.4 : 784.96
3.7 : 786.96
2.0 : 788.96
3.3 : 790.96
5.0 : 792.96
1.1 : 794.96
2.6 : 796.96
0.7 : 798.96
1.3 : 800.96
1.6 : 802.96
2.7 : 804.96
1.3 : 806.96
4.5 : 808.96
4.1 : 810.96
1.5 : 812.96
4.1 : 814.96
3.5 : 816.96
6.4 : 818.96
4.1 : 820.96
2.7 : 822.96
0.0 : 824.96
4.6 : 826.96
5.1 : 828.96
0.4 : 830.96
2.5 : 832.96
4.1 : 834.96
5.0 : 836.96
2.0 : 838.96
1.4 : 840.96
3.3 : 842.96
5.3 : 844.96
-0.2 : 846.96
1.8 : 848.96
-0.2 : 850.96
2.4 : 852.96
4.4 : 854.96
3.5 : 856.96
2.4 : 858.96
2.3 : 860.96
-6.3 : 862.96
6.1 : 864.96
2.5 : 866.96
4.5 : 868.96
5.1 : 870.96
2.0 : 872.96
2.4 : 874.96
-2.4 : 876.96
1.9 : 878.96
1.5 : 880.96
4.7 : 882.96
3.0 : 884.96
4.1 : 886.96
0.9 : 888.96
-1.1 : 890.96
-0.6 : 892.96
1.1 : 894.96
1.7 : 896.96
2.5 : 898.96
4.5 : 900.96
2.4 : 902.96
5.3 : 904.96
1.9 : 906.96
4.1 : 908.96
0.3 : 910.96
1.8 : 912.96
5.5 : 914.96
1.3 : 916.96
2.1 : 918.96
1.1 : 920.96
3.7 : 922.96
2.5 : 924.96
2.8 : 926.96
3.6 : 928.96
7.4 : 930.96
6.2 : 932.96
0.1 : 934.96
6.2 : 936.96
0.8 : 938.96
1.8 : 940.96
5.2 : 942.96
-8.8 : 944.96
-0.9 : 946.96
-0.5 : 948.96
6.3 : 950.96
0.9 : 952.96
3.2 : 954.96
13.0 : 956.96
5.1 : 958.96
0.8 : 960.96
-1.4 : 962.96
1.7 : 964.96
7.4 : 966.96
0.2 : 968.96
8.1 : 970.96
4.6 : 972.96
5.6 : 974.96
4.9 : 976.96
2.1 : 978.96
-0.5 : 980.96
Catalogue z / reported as 1.57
